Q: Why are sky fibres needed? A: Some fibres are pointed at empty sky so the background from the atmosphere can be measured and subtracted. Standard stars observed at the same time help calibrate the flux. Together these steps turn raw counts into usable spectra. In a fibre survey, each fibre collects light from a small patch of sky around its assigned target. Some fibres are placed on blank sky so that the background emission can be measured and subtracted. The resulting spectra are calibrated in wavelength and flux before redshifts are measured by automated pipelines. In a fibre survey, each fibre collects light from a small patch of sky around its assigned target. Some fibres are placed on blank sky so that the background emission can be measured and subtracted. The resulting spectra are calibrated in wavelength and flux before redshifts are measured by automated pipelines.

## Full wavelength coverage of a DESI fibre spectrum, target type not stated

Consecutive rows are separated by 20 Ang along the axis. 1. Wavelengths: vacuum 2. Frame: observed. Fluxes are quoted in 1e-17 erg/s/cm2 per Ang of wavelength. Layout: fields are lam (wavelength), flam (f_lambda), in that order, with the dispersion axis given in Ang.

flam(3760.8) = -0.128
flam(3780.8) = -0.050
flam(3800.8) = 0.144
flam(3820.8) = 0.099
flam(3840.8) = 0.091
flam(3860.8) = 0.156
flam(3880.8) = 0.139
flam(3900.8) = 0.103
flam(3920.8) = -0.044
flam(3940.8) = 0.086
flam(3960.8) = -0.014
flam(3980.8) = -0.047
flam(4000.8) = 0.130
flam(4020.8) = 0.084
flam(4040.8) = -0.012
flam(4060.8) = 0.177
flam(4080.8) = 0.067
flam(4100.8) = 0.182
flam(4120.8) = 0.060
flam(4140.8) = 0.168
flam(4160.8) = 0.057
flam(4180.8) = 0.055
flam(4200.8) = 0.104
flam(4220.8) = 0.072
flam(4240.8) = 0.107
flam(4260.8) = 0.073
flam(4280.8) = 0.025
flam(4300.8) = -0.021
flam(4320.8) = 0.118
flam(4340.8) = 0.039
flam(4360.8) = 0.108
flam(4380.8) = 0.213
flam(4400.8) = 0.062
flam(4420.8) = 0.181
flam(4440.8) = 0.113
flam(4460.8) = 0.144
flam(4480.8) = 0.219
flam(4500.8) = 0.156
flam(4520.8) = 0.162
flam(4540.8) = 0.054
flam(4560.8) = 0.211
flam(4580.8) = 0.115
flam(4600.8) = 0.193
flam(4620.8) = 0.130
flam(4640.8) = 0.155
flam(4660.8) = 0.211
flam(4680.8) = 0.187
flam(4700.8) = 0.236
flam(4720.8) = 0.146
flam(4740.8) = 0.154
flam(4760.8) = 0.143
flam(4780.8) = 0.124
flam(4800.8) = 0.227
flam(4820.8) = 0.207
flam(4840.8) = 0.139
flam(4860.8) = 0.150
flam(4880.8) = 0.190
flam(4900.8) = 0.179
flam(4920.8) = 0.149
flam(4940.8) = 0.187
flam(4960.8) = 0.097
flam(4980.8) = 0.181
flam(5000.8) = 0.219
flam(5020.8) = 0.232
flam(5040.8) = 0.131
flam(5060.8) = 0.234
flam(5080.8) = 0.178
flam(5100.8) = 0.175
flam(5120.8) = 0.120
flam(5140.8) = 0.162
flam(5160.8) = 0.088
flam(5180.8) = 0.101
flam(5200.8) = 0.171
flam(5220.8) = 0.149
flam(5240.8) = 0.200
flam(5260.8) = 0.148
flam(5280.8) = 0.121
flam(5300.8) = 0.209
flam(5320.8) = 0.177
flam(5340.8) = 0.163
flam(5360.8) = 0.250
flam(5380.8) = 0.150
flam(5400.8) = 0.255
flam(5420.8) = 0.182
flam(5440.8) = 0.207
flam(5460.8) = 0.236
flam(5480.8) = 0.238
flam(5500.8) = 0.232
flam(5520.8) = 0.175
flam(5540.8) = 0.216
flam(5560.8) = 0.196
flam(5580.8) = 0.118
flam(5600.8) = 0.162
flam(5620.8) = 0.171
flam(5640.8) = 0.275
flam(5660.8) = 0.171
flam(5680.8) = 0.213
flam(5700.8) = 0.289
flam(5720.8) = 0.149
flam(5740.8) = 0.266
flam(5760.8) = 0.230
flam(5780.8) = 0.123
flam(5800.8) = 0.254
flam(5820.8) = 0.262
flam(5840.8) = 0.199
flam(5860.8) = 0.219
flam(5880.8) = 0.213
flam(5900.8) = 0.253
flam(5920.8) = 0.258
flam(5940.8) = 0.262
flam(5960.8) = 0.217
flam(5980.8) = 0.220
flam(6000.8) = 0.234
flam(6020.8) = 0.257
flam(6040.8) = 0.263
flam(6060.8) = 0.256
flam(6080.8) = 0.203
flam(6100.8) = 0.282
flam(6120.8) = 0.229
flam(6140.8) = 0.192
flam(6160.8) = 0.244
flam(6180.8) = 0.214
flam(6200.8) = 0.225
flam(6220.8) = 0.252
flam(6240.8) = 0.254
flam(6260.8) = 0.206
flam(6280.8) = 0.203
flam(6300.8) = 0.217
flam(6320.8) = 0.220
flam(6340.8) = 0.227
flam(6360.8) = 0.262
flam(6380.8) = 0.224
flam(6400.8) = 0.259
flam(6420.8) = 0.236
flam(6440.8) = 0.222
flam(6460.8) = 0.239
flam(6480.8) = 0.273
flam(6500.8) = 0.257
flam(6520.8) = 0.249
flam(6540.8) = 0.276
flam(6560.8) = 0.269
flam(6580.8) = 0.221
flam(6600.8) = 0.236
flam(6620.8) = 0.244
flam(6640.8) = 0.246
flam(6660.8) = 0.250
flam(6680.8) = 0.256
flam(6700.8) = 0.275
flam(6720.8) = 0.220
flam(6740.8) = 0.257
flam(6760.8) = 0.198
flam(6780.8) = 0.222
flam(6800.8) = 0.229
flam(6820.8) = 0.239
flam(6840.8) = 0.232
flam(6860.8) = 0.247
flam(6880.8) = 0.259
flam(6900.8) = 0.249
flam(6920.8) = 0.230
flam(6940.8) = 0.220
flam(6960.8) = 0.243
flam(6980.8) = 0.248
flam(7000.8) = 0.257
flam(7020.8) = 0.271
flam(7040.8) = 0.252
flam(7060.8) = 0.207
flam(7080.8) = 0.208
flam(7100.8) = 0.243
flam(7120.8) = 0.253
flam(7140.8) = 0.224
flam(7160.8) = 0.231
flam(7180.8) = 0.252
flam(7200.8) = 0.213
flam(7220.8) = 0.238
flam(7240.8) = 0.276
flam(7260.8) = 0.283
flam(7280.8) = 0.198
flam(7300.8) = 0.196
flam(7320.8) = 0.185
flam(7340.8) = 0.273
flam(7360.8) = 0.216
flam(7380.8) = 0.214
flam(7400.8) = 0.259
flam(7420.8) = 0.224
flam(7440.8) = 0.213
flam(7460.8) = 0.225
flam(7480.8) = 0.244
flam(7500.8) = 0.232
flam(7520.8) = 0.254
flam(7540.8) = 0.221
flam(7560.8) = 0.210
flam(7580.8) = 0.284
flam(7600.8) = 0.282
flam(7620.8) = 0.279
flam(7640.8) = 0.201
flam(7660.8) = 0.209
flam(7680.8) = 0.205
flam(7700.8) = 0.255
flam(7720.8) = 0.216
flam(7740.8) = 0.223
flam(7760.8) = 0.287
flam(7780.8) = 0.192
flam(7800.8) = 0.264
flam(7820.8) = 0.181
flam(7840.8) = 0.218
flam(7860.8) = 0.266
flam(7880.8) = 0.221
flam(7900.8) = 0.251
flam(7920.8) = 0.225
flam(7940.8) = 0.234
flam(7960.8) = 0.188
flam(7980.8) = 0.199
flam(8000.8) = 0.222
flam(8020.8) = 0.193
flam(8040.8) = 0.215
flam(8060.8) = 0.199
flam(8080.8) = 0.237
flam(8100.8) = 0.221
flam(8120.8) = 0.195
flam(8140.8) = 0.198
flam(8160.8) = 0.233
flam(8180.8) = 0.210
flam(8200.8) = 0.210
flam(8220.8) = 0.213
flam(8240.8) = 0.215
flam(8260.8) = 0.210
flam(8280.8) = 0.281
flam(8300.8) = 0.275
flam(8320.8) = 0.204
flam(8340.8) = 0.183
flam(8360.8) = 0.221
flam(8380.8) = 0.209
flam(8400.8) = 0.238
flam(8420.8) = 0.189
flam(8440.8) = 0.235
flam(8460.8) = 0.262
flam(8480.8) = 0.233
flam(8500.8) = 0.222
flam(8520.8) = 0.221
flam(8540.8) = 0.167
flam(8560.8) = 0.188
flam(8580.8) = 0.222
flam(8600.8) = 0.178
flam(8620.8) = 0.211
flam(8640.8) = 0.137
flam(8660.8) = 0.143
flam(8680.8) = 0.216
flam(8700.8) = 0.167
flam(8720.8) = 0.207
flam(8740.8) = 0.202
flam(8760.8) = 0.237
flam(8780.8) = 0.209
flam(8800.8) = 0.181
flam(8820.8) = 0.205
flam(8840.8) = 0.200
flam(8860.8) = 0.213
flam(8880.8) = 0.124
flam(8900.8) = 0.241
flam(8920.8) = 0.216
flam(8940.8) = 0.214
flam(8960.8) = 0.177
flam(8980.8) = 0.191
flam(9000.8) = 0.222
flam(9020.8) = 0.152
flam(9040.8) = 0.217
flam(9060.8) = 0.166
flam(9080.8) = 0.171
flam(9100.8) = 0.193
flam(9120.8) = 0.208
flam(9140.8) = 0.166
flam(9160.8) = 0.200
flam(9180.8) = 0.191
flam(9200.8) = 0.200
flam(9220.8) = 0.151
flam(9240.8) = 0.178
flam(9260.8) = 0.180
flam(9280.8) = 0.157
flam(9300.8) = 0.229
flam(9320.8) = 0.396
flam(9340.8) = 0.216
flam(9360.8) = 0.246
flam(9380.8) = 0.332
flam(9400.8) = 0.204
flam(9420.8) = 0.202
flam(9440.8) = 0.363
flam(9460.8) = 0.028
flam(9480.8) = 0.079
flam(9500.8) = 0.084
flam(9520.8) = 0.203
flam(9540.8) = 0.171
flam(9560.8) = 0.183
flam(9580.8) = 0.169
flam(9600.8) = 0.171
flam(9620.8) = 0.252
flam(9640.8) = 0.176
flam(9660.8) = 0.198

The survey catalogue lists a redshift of 0.00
